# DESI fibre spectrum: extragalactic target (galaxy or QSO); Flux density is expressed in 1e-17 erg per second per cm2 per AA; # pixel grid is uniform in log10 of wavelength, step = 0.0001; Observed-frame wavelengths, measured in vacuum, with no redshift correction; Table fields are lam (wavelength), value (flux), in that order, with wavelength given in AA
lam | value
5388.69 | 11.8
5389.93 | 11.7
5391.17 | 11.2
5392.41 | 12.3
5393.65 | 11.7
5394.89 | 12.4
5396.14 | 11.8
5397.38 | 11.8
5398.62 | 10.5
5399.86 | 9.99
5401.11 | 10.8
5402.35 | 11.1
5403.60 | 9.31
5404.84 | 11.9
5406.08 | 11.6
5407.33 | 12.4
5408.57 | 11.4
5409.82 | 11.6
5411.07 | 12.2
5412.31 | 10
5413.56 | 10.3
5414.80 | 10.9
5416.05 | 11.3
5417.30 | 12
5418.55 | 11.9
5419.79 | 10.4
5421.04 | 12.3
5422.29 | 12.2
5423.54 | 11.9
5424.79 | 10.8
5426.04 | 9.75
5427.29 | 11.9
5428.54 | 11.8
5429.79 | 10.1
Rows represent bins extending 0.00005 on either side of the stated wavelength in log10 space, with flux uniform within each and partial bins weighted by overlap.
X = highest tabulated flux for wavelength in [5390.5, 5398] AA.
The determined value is 12.4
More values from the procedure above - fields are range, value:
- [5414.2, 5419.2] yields 12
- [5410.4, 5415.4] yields 12.2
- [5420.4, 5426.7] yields 12.3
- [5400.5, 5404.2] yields 11.1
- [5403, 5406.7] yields 11.9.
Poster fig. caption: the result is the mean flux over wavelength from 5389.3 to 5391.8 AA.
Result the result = 11.5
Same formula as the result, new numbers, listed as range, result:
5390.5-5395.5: 11.9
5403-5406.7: 11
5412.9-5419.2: 11.3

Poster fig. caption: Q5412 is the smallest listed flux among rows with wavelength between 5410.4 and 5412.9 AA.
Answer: 10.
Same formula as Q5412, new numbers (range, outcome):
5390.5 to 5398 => 11.2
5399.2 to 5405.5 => 9.31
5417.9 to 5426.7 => 9.75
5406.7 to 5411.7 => 11.4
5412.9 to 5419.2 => 10.3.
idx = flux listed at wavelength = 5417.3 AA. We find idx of 12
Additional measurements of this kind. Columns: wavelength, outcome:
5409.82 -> 11.6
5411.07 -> 12.2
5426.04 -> 9.75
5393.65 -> 11.7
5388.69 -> 11.8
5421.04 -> 12.3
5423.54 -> 11.9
